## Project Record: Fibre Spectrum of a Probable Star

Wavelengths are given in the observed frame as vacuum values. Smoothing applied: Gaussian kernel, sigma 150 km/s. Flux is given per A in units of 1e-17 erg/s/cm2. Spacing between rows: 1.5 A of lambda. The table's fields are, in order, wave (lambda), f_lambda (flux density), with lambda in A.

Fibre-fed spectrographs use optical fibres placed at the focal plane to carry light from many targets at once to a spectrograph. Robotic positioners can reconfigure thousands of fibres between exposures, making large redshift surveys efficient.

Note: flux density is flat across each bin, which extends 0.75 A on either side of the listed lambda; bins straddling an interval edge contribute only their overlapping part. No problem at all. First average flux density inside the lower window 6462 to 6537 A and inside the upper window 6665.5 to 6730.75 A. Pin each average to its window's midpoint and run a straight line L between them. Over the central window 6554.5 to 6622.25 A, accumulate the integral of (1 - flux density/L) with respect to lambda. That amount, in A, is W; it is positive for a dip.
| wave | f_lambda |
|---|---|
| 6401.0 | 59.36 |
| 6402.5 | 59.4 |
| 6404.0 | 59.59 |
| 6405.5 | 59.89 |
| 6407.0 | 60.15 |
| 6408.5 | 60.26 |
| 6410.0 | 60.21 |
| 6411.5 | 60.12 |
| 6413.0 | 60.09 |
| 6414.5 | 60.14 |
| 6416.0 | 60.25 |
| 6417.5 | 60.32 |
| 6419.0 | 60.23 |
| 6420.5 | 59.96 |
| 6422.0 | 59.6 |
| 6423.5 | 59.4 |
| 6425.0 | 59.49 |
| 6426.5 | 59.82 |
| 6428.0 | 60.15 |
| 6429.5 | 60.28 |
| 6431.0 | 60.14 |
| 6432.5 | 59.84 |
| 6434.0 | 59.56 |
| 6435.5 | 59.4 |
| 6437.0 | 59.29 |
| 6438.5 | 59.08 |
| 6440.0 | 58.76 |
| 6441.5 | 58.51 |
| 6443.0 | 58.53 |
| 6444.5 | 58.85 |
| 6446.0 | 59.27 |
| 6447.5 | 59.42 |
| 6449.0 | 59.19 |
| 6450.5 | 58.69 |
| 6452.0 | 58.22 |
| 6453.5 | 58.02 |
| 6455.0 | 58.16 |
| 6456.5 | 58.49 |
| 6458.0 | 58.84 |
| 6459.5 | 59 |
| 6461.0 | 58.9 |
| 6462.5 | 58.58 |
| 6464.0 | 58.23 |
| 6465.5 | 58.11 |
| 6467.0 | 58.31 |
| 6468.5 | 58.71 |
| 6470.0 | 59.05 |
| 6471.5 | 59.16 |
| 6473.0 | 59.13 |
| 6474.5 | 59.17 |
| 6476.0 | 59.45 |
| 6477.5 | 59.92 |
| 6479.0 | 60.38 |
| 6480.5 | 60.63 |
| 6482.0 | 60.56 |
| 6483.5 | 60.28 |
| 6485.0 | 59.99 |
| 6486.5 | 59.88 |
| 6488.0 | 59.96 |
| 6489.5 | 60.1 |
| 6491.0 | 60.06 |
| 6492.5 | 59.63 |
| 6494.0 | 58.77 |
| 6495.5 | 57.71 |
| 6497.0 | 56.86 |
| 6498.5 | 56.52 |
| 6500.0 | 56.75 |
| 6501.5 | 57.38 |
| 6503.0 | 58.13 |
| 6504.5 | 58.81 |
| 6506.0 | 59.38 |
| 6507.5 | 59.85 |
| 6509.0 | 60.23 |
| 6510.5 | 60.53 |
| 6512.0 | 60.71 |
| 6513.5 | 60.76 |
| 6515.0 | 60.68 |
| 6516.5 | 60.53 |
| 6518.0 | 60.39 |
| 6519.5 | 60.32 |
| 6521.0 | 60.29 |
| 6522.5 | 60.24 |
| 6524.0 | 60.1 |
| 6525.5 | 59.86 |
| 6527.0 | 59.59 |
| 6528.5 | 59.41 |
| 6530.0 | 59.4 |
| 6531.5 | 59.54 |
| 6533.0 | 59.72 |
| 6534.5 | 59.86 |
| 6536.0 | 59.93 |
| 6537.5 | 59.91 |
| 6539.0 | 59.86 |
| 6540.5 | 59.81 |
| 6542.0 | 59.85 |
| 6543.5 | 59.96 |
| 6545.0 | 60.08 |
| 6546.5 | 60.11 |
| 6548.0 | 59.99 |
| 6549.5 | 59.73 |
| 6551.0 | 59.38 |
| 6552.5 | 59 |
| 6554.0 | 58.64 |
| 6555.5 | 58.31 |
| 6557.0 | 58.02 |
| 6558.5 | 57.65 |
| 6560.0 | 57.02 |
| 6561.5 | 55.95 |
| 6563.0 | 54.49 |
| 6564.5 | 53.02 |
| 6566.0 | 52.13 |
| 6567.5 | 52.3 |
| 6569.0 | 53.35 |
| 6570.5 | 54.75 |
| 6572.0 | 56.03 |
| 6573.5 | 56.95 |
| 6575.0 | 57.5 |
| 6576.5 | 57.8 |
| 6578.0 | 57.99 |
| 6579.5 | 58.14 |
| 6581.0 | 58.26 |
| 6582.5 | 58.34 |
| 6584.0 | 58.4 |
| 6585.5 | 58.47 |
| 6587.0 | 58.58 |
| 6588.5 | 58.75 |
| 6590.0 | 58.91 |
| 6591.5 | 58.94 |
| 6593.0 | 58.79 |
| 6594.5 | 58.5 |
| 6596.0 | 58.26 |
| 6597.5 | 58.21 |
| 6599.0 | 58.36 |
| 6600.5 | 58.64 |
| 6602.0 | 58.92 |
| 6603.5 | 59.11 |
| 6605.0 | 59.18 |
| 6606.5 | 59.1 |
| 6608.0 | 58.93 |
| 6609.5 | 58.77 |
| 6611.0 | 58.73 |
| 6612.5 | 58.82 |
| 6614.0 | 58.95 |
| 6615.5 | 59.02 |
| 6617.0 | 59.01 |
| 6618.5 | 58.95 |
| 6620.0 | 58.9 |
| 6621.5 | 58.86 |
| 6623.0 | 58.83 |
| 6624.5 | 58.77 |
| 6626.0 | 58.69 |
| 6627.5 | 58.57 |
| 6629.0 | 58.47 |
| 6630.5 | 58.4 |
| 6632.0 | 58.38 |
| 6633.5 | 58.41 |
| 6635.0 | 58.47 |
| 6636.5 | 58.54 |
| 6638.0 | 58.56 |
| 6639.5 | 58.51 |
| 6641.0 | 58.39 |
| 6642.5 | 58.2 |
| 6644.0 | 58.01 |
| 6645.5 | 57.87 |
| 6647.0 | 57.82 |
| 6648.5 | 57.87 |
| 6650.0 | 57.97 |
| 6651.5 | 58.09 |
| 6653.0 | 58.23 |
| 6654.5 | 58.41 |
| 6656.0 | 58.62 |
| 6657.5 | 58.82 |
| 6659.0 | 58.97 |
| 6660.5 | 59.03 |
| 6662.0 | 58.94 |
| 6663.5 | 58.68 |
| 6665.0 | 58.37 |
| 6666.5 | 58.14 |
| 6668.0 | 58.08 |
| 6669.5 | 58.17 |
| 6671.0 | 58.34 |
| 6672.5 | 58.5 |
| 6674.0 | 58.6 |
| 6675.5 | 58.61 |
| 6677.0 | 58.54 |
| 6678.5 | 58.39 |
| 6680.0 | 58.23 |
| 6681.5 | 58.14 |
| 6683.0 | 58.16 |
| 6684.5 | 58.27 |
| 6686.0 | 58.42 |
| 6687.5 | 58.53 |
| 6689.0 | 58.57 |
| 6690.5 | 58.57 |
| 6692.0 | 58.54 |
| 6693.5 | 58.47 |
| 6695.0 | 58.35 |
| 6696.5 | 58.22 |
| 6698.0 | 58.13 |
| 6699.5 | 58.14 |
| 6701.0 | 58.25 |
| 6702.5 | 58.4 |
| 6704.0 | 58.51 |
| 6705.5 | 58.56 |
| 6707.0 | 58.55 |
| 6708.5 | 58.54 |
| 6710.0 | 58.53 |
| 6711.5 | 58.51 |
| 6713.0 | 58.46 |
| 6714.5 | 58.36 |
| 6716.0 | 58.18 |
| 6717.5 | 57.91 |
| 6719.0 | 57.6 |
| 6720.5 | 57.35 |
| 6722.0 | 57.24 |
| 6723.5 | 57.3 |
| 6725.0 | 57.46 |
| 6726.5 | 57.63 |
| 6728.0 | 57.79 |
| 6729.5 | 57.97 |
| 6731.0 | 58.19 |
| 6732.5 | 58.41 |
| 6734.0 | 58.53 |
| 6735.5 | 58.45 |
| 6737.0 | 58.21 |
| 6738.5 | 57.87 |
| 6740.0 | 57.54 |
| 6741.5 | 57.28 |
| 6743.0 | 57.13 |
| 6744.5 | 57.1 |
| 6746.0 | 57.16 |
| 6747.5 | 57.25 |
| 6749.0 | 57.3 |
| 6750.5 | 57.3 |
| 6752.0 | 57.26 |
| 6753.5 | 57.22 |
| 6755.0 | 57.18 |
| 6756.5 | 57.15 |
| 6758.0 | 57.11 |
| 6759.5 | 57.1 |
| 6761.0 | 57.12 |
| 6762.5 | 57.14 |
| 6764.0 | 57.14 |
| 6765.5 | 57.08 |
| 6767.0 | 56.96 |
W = 1.37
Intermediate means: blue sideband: 59.4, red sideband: 58.2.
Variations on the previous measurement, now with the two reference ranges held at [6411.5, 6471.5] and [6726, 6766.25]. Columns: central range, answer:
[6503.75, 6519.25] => -0.4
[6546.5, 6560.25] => 0.0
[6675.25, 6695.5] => -0.2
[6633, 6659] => -0.1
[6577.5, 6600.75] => 0.0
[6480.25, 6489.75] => -0.2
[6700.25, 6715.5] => -0.2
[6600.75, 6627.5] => -0.3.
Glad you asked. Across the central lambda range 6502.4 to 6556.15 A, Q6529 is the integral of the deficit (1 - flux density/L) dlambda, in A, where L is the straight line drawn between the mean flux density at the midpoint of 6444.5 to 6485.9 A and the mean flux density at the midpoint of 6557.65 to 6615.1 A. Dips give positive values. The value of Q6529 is -1.4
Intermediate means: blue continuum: 59.1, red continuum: 57.5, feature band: 59.8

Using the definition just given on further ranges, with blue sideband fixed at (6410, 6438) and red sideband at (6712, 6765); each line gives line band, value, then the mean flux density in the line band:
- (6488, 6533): -0.12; 59.4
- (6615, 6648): -0.08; 58.5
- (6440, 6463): 0.38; 58.7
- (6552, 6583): 1.27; 56.4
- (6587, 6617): -0.10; 58.8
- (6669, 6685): -0.09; 58.4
